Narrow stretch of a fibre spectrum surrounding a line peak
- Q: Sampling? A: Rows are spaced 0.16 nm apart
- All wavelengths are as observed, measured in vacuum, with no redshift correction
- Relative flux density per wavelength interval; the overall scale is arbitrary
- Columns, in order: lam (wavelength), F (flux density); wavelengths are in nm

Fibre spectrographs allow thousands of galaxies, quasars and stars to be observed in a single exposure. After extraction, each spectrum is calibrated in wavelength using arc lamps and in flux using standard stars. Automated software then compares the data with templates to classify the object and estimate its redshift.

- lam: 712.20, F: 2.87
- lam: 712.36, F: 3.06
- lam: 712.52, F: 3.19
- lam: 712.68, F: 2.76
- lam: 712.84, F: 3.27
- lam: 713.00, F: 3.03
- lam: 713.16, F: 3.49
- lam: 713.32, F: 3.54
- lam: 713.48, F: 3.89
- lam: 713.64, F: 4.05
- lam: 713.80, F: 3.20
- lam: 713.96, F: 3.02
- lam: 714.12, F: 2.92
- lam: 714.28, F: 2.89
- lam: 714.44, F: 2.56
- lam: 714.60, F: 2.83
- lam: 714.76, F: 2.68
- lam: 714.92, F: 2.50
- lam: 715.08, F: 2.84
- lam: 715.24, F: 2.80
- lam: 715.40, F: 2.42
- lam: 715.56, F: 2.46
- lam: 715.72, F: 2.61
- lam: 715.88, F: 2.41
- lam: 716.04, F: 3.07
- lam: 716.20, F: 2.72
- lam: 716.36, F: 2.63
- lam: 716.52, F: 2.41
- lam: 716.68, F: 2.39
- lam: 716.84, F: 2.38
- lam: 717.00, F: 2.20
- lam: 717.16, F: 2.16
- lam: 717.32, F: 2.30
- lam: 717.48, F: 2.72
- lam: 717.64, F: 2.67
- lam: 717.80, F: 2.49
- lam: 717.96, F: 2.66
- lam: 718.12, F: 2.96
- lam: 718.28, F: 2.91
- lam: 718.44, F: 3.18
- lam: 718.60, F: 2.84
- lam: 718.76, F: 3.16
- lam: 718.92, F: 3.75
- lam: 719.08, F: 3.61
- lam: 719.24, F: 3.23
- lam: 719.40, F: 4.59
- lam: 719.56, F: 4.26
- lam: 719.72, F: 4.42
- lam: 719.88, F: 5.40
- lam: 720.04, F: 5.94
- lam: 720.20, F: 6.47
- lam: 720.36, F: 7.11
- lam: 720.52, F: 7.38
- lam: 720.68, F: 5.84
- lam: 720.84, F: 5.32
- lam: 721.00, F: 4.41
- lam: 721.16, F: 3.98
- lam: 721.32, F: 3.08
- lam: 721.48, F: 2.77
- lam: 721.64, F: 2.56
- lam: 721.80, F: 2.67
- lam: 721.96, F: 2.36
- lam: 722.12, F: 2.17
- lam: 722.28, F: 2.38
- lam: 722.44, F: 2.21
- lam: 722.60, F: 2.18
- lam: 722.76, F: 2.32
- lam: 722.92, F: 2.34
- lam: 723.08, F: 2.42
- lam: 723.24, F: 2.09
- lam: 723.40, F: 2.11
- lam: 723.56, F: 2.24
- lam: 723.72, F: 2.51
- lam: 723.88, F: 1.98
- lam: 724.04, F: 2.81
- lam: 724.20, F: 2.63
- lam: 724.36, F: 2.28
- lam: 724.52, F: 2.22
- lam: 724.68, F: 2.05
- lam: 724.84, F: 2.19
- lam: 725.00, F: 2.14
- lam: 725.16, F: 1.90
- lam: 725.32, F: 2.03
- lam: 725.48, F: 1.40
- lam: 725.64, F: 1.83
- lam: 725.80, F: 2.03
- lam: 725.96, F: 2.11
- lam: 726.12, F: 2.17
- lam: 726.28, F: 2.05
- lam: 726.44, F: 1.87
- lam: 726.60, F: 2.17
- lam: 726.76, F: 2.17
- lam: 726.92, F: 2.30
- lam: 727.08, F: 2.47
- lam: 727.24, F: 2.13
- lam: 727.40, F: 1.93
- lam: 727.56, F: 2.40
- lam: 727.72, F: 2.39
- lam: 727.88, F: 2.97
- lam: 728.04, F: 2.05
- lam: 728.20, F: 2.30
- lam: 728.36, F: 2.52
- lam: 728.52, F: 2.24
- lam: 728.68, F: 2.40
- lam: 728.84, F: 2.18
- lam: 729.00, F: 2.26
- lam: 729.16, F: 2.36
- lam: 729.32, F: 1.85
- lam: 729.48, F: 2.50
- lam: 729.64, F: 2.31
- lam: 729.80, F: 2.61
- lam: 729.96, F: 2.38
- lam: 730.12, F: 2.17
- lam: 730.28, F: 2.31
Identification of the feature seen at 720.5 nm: [O III]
